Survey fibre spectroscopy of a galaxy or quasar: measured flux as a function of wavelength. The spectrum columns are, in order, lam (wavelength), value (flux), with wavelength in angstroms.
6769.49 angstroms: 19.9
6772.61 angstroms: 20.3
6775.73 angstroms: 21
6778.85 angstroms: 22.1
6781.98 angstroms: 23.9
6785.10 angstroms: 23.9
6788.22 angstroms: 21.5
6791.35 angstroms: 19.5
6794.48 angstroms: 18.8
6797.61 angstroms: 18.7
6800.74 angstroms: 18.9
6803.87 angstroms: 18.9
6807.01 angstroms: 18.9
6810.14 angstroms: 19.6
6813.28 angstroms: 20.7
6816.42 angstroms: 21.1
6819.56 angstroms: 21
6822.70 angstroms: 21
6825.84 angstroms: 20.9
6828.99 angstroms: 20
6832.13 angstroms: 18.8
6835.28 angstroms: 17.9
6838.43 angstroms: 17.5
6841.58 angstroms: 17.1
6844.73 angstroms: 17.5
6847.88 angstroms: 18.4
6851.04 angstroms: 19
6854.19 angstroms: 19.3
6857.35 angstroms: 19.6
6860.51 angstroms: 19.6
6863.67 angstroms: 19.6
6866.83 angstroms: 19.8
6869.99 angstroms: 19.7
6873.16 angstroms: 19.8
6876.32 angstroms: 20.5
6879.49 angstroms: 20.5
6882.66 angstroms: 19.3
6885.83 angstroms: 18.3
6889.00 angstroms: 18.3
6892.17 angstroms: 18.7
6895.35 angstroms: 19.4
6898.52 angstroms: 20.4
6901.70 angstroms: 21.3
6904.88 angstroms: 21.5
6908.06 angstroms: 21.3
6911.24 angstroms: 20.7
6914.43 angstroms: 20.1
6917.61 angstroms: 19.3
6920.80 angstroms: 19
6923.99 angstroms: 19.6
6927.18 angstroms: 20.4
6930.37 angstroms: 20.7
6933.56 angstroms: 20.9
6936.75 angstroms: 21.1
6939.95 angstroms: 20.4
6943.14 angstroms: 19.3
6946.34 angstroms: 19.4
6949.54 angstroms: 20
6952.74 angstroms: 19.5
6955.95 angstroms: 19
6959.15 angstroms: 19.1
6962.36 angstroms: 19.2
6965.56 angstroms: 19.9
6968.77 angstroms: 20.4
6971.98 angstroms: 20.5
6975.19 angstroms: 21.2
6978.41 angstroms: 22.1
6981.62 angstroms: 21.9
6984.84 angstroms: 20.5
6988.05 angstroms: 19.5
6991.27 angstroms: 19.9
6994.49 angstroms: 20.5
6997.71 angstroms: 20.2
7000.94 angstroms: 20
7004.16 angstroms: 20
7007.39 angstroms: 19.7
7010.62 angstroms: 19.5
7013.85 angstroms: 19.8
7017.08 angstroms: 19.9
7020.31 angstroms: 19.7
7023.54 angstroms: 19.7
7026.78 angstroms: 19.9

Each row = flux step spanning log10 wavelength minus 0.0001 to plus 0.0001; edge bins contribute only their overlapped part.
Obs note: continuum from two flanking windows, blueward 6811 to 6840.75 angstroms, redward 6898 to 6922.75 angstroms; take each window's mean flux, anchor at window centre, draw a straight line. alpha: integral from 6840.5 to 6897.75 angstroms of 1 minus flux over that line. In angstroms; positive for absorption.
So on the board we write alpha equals 2.71 angstroms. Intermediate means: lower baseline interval 19.8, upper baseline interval 20.4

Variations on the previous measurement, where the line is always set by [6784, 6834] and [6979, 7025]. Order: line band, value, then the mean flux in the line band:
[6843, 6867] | 1.2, 19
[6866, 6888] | 0.5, 19.7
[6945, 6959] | 0.5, 19.4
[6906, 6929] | 0.0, 20.1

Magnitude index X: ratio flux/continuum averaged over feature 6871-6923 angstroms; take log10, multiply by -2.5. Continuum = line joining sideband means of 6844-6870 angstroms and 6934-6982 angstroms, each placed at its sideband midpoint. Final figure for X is -0.017 mag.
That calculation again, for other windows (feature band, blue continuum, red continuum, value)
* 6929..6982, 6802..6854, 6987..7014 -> -0.03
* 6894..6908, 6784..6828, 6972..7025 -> -0.03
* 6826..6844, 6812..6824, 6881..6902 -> 0.12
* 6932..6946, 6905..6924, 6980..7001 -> -0.01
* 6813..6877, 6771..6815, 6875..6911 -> 0.04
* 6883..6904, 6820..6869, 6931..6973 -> 0.00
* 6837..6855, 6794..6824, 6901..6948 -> 0.11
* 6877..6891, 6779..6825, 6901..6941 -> 0.07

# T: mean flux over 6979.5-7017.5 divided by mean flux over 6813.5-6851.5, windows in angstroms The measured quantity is 1.0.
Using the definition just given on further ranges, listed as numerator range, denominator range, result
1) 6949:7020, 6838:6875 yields 1.06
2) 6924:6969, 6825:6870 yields 1.05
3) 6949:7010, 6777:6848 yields 1.01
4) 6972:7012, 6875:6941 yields 1.02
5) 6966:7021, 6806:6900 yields 1.05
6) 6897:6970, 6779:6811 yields 0.99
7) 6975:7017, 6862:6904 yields 1.03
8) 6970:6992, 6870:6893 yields 1.07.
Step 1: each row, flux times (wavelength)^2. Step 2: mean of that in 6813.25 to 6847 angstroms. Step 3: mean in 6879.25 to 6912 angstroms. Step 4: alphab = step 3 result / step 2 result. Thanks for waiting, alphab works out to 1.05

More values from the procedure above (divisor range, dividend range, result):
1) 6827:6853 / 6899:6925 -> 1.13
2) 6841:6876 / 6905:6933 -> 1.08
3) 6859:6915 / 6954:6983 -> 1.04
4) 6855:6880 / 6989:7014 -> 1.04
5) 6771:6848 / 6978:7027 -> 1.07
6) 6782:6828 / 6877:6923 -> 1.00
